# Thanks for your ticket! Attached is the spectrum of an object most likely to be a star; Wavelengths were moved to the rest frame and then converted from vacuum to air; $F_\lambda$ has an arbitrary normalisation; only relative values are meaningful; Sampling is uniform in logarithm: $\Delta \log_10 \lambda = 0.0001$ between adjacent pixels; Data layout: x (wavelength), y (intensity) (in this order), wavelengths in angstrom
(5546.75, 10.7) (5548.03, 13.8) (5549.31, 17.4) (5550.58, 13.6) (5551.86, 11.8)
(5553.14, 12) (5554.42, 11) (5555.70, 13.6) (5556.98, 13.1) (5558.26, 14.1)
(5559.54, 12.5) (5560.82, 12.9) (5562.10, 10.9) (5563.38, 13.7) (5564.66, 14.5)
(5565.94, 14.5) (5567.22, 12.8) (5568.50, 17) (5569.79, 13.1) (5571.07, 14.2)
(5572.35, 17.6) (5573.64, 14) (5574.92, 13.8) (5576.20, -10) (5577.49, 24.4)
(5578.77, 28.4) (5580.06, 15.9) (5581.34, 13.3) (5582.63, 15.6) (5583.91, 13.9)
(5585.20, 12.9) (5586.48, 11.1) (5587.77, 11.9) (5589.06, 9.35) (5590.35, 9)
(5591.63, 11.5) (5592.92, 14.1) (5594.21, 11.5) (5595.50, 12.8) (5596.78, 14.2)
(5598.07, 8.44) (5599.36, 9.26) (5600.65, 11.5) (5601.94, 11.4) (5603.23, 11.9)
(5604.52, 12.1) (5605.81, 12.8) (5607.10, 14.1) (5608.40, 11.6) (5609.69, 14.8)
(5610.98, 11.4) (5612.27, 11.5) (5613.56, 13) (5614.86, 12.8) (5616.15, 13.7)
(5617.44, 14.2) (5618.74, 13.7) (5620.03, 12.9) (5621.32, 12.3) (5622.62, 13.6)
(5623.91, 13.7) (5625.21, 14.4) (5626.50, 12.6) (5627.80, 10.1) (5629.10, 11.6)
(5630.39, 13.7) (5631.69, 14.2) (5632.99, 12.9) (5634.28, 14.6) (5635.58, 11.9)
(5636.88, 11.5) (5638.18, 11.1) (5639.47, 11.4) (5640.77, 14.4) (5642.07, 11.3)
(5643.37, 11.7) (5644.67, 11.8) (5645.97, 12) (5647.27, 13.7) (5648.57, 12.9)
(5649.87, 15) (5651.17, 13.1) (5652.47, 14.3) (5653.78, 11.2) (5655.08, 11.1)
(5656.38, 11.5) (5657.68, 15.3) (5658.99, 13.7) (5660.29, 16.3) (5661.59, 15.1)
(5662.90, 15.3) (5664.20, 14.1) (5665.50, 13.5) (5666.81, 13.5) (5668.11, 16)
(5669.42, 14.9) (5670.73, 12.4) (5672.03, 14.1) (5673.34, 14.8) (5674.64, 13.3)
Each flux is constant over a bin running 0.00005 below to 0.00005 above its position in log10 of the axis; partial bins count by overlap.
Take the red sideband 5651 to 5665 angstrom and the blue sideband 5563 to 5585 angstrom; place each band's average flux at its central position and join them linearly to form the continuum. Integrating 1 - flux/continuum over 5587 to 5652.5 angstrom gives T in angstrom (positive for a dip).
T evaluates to 7.6 angstrom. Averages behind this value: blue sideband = 14.5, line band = 12.4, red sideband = 13.7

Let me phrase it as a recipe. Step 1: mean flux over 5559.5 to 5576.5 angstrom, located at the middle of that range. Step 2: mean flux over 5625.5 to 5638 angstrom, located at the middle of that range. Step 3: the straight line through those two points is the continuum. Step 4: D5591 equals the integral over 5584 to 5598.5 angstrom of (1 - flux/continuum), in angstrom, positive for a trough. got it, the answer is 1.1 angstrom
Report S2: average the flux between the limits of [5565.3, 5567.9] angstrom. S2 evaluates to 13.7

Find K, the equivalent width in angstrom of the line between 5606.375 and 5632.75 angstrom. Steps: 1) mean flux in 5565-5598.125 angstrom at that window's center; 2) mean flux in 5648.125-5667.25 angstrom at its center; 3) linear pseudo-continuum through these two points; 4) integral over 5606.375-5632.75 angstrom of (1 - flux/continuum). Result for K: 1.10 angstrom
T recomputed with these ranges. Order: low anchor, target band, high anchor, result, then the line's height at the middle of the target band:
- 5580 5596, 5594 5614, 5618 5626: 1.3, 12.9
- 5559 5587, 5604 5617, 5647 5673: 1.0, 13.9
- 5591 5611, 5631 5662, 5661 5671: 1.7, 13.7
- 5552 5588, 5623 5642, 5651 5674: 1.6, 13.8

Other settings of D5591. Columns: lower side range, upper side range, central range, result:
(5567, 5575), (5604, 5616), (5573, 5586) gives 0.13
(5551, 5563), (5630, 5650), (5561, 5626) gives -2.33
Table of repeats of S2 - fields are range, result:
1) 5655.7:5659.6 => 13.5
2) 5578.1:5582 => 19.2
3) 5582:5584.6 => 14.7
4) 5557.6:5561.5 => 13.1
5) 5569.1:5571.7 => 13.7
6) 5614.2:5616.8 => 13.2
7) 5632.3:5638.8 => 12.4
